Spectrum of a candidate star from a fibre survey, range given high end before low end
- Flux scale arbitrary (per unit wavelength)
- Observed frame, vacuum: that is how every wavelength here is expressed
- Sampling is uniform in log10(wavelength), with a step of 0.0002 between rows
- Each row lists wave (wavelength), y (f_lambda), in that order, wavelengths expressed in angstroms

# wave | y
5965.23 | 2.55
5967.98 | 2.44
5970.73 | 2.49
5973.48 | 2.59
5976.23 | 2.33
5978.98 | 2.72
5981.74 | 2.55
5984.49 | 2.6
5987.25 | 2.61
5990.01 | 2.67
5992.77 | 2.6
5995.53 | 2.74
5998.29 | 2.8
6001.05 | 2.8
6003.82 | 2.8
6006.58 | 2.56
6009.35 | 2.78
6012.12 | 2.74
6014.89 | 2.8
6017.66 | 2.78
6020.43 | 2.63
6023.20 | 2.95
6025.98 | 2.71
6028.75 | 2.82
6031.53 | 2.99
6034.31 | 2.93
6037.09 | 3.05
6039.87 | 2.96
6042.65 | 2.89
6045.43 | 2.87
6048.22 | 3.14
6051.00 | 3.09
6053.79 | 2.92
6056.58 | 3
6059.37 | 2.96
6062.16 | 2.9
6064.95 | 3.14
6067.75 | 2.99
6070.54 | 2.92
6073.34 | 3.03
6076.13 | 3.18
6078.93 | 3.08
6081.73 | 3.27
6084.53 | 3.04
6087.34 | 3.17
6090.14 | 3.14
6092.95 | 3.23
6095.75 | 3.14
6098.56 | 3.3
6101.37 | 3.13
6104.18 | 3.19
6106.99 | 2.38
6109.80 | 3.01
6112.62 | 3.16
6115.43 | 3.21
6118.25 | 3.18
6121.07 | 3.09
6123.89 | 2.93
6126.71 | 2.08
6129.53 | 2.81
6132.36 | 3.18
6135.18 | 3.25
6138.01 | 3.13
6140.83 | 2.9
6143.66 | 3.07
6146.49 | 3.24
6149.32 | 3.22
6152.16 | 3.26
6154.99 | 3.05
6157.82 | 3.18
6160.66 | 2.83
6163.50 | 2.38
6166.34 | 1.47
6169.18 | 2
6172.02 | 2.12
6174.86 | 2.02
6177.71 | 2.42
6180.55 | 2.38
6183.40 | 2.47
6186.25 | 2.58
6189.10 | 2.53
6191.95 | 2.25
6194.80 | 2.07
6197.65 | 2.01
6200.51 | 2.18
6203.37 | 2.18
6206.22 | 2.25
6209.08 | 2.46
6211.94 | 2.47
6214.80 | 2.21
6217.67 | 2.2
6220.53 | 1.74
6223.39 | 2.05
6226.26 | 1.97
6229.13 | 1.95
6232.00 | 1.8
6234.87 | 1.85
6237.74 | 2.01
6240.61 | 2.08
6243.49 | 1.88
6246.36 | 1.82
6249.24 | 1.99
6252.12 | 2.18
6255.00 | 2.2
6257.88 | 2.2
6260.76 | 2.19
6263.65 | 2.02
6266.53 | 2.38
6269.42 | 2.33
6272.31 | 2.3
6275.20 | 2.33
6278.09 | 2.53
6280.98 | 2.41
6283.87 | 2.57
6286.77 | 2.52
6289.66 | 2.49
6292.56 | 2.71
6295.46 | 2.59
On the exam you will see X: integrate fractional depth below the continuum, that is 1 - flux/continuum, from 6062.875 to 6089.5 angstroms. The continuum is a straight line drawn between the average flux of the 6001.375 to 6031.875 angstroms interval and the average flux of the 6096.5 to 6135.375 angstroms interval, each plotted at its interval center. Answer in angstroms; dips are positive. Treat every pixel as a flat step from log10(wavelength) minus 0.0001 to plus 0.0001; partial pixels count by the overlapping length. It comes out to -1.7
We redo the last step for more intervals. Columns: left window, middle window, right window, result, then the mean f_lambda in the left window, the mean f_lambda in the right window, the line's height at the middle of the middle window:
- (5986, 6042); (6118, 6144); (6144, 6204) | -3.9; 2.79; 2.48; 2.56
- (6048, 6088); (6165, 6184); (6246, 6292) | 3.8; 3.05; 2.3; 2.65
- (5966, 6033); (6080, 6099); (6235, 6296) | -4.7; 2.69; 2.26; 2.54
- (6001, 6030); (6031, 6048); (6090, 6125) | -0.7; 2.76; 3.08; 2.84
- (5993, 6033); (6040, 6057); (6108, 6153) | -0.8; 2.77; 3.04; 2.85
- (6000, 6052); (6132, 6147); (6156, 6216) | -3.9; 2.86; 2.31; 2.47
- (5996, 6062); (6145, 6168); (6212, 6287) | -3.5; 2.87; 2.14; 2.45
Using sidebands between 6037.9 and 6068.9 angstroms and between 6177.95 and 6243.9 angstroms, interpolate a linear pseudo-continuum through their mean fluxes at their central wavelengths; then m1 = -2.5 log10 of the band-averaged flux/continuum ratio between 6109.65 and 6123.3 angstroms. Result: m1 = -0.18 mag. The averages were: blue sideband 2.99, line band 3.13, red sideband 2.16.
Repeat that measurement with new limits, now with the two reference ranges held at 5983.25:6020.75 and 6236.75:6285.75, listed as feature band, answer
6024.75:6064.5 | -0.13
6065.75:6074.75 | -0.16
